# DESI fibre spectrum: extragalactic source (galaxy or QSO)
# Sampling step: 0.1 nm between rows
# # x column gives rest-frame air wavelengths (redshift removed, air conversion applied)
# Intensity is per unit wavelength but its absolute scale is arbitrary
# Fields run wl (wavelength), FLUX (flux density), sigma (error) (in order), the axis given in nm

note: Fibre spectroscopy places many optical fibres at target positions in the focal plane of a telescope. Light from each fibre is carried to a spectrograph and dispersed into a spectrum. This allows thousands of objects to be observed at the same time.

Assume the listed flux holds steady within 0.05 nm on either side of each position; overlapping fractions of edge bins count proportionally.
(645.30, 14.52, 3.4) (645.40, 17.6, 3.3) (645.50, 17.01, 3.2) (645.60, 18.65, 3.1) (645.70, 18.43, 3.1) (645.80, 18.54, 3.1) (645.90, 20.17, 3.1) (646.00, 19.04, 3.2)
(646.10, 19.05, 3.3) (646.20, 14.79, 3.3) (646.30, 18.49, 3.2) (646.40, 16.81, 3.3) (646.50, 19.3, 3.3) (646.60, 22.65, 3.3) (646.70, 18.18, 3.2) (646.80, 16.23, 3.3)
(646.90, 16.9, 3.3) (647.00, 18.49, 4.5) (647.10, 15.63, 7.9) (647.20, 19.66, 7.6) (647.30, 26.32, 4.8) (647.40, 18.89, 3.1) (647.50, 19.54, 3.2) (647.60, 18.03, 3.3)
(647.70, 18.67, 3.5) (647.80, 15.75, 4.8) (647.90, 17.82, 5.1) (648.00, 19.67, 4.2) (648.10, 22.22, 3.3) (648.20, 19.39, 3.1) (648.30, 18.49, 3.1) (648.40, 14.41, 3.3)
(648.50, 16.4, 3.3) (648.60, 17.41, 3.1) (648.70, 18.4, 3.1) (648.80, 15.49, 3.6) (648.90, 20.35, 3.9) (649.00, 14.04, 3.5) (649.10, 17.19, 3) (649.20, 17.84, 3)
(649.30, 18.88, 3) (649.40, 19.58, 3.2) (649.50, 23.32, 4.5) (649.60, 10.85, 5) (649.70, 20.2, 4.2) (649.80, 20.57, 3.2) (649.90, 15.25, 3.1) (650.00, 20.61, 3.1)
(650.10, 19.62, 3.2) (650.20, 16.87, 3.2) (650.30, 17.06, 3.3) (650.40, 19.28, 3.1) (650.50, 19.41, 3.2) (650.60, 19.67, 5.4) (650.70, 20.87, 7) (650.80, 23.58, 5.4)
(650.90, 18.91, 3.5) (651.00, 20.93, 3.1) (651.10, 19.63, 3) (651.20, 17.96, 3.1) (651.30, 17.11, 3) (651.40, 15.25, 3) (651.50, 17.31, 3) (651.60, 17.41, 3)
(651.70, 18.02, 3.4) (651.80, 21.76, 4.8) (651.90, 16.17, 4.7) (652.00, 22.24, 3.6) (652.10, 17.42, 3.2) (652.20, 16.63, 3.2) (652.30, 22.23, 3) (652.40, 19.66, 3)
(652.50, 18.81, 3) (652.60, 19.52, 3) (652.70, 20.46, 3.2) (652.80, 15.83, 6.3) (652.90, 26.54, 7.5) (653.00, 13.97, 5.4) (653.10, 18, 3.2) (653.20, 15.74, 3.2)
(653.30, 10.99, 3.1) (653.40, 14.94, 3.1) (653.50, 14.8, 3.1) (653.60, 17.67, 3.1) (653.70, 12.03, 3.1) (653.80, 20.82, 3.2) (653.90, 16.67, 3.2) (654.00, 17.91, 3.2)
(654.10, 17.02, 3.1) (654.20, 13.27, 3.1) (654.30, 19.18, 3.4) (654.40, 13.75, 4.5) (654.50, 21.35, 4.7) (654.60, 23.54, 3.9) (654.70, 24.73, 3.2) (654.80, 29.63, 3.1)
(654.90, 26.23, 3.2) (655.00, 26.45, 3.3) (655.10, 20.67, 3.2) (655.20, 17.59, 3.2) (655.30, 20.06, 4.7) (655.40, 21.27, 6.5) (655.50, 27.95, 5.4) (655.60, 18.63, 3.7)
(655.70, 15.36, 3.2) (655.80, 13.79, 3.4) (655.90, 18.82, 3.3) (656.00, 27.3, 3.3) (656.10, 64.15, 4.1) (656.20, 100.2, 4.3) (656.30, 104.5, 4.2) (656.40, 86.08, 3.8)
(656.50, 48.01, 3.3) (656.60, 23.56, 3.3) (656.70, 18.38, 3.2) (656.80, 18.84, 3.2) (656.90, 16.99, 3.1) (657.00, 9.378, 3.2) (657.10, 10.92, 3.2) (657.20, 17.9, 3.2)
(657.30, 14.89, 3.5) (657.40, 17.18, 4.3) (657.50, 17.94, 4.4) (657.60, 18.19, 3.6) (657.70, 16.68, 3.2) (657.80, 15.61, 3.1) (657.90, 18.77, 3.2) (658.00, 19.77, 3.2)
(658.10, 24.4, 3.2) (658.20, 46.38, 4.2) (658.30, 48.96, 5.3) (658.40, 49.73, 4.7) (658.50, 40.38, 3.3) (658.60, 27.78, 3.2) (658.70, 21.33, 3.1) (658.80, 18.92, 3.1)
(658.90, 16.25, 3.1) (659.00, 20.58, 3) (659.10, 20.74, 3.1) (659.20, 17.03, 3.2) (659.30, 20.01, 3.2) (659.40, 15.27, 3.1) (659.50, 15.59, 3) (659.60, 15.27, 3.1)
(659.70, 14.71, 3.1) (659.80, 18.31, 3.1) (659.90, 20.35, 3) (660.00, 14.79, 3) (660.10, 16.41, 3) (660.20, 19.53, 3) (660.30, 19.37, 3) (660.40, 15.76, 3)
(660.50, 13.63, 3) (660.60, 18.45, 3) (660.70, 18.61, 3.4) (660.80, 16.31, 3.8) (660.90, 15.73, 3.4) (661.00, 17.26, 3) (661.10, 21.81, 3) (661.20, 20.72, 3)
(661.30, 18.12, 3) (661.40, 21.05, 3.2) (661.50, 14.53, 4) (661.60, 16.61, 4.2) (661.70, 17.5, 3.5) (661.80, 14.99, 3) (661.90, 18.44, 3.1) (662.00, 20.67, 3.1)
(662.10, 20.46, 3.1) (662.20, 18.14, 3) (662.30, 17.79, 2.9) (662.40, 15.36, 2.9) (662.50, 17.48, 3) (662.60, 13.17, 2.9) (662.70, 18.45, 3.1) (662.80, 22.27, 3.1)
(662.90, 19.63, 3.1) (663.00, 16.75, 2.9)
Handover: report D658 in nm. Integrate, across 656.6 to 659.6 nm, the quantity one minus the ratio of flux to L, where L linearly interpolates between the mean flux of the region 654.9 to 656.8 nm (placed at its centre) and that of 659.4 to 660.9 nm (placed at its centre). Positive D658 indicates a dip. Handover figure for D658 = 0.429 nm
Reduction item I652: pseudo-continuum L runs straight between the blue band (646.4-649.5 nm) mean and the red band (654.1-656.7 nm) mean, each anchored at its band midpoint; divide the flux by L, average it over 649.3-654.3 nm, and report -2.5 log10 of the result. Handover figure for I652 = 0.36 mag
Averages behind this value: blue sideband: 18.4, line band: 18.2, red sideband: 32.5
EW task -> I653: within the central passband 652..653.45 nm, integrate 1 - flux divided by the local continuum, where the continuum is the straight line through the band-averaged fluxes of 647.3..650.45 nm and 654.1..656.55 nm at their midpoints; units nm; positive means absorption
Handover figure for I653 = 0.48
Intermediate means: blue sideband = 18.3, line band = 18.1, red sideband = 33.1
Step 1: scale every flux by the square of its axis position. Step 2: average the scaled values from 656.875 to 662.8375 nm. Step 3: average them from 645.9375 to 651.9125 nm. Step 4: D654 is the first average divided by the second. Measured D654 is 1.1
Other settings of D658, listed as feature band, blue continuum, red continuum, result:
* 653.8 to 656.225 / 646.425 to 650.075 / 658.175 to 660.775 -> -0.47 nm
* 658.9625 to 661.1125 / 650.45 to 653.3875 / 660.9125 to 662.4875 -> 0.09 nm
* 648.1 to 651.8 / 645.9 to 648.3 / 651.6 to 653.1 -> 0.12 nm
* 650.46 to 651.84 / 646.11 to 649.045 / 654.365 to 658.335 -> 0.20 nm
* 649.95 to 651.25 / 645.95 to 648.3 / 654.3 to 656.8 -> 0.27 nm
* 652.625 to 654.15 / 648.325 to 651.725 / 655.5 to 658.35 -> 0.47 nm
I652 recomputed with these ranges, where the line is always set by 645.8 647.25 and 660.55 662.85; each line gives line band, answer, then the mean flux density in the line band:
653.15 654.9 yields 0.00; 18.1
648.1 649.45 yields 0.03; 17.7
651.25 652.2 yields 0.01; 18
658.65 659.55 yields -0.02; 18.4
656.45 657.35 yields -0.10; 19.9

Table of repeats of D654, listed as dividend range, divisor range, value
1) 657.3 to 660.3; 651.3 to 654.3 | 1.28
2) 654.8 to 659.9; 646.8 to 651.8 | 1.51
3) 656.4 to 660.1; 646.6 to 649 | 1.28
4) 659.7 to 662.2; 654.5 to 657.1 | 0.56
